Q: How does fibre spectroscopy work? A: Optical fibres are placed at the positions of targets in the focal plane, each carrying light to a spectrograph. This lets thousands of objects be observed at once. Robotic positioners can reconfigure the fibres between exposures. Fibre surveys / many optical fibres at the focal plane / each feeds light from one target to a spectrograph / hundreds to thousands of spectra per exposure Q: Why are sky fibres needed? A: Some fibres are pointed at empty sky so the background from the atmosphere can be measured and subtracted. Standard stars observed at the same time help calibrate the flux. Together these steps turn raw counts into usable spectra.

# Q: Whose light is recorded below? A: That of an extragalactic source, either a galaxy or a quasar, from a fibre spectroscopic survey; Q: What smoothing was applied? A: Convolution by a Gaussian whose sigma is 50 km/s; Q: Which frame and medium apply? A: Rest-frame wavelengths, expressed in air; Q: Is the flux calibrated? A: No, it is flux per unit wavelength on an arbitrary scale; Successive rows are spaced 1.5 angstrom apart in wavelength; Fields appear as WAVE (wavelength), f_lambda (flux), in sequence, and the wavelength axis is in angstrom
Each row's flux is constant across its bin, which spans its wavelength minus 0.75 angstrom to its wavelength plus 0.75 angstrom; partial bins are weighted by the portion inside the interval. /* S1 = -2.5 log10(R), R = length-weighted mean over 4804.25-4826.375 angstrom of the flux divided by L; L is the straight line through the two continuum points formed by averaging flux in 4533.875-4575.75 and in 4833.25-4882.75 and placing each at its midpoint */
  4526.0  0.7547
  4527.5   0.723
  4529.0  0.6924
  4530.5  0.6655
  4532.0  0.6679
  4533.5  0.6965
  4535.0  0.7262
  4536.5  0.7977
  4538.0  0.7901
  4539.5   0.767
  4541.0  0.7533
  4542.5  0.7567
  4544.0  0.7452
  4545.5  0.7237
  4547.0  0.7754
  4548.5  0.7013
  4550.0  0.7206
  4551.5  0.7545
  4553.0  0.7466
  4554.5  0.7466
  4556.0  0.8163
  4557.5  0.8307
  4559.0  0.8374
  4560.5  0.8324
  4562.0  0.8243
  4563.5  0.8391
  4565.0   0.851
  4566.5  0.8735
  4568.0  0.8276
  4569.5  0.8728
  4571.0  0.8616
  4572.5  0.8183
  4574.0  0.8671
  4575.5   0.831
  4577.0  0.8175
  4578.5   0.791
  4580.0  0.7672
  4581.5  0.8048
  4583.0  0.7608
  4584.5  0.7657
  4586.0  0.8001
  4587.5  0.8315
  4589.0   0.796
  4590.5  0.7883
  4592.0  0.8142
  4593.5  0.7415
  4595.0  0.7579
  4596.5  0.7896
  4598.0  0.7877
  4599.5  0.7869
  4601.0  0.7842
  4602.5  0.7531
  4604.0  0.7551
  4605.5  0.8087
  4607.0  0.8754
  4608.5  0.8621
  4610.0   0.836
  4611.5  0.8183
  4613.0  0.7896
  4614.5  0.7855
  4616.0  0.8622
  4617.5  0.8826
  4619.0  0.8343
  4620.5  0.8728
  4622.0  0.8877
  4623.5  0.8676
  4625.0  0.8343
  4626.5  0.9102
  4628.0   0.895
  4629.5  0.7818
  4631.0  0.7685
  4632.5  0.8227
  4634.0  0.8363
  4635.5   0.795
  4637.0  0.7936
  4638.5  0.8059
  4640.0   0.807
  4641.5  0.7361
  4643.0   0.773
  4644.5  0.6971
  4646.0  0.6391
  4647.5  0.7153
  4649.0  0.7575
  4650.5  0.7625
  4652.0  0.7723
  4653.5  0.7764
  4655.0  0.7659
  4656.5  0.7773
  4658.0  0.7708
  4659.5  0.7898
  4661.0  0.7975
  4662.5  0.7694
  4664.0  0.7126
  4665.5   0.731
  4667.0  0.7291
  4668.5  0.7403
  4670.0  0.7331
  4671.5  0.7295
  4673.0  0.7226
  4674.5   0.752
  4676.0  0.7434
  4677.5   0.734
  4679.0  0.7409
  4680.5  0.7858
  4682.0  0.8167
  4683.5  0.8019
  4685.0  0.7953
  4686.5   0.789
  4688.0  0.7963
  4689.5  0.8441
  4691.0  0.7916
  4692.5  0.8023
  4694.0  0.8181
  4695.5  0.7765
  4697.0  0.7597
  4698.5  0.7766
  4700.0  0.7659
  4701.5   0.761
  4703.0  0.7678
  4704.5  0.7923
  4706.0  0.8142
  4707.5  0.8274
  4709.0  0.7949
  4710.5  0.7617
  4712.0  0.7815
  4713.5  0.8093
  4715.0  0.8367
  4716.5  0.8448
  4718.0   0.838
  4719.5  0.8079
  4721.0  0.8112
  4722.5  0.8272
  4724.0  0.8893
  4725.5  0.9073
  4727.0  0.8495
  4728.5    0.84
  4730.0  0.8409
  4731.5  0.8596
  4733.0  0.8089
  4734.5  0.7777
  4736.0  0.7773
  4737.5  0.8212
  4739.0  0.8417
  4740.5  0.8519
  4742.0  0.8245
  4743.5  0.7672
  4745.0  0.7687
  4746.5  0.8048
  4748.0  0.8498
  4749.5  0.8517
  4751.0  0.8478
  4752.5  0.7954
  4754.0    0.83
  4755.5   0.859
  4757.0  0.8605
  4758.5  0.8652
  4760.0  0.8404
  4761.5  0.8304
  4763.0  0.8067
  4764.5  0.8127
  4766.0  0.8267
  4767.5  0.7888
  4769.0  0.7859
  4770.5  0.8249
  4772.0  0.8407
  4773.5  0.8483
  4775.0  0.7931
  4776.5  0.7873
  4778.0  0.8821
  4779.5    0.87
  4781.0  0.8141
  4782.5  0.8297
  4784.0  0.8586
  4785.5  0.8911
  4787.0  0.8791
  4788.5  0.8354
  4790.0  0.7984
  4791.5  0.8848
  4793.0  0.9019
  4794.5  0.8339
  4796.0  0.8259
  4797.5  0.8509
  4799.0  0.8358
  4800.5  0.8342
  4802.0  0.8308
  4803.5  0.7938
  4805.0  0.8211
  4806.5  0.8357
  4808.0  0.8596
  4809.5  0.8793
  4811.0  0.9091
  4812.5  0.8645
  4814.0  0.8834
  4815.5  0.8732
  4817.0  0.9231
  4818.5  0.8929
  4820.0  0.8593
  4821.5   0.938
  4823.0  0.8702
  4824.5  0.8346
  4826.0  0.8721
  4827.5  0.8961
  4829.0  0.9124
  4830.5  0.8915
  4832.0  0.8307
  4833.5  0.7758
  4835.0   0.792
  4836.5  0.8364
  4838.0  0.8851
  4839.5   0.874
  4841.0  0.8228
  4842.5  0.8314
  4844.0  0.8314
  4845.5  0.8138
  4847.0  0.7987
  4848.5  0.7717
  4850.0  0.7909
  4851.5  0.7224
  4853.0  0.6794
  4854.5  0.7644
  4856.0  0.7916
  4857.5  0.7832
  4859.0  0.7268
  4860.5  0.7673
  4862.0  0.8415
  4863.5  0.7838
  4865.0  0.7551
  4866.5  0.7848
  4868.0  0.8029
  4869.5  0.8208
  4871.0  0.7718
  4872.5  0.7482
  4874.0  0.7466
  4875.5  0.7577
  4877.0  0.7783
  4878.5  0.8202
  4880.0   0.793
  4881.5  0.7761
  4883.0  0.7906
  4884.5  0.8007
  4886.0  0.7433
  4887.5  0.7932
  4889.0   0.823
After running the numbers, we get -0.11 mag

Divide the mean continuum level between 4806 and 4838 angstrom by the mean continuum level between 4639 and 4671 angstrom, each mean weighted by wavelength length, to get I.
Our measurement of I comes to 1.2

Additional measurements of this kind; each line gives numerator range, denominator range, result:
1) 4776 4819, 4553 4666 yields 1.07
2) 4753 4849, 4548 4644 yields 1.04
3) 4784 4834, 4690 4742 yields 1.06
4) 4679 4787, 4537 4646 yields 1.02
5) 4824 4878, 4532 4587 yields 1.02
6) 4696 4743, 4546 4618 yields 1.01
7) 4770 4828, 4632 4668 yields 1.12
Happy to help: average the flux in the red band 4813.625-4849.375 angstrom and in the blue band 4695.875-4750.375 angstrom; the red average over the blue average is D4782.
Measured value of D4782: 1.05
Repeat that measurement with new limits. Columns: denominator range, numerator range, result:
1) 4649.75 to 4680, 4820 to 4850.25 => 1.12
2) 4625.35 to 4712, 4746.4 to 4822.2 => 1.09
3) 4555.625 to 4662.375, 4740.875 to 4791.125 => 1.03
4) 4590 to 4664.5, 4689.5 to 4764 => 1.03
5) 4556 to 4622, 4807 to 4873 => 1.01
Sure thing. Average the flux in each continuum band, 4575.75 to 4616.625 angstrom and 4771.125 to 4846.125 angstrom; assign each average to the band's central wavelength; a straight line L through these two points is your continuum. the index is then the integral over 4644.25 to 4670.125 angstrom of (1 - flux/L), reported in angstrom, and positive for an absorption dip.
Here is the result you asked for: 2.1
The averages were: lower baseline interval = 0.798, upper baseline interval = 0.853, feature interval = 0.748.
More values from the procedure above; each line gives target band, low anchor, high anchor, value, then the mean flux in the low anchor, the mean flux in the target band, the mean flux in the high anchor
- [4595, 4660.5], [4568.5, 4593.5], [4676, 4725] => 0.44 angstrom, 0.81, 0.8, 0.798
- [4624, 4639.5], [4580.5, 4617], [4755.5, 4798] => -0.36 angstrom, 0.798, 0.825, 0.838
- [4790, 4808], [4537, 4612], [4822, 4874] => -0.76 angstrom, 0.797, 0.84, 0.808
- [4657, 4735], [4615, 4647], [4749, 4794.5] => 3.14 angstrom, 0.813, 0.792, 0.838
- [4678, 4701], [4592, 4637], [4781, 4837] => 1.22 angstrom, 0.82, 0.79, 0.857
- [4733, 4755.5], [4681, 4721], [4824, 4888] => -0.48 angstrom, 0.799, 0.816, 0.8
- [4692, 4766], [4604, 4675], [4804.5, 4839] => 0.97 angstrom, 0.791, 0.818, 0.867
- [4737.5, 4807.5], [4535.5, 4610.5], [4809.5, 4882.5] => -1.71 angstrom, 0.796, 0.833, 0.819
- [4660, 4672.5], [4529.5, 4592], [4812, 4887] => 0.83 angstrom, 0.786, 0.743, 0.814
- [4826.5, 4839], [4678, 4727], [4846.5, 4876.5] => -1.24 angstrom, 0.804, 0.853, 0.77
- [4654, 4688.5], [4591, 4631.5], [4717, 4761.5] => 2.67 angstrom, 0.82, 0.762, 0.832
